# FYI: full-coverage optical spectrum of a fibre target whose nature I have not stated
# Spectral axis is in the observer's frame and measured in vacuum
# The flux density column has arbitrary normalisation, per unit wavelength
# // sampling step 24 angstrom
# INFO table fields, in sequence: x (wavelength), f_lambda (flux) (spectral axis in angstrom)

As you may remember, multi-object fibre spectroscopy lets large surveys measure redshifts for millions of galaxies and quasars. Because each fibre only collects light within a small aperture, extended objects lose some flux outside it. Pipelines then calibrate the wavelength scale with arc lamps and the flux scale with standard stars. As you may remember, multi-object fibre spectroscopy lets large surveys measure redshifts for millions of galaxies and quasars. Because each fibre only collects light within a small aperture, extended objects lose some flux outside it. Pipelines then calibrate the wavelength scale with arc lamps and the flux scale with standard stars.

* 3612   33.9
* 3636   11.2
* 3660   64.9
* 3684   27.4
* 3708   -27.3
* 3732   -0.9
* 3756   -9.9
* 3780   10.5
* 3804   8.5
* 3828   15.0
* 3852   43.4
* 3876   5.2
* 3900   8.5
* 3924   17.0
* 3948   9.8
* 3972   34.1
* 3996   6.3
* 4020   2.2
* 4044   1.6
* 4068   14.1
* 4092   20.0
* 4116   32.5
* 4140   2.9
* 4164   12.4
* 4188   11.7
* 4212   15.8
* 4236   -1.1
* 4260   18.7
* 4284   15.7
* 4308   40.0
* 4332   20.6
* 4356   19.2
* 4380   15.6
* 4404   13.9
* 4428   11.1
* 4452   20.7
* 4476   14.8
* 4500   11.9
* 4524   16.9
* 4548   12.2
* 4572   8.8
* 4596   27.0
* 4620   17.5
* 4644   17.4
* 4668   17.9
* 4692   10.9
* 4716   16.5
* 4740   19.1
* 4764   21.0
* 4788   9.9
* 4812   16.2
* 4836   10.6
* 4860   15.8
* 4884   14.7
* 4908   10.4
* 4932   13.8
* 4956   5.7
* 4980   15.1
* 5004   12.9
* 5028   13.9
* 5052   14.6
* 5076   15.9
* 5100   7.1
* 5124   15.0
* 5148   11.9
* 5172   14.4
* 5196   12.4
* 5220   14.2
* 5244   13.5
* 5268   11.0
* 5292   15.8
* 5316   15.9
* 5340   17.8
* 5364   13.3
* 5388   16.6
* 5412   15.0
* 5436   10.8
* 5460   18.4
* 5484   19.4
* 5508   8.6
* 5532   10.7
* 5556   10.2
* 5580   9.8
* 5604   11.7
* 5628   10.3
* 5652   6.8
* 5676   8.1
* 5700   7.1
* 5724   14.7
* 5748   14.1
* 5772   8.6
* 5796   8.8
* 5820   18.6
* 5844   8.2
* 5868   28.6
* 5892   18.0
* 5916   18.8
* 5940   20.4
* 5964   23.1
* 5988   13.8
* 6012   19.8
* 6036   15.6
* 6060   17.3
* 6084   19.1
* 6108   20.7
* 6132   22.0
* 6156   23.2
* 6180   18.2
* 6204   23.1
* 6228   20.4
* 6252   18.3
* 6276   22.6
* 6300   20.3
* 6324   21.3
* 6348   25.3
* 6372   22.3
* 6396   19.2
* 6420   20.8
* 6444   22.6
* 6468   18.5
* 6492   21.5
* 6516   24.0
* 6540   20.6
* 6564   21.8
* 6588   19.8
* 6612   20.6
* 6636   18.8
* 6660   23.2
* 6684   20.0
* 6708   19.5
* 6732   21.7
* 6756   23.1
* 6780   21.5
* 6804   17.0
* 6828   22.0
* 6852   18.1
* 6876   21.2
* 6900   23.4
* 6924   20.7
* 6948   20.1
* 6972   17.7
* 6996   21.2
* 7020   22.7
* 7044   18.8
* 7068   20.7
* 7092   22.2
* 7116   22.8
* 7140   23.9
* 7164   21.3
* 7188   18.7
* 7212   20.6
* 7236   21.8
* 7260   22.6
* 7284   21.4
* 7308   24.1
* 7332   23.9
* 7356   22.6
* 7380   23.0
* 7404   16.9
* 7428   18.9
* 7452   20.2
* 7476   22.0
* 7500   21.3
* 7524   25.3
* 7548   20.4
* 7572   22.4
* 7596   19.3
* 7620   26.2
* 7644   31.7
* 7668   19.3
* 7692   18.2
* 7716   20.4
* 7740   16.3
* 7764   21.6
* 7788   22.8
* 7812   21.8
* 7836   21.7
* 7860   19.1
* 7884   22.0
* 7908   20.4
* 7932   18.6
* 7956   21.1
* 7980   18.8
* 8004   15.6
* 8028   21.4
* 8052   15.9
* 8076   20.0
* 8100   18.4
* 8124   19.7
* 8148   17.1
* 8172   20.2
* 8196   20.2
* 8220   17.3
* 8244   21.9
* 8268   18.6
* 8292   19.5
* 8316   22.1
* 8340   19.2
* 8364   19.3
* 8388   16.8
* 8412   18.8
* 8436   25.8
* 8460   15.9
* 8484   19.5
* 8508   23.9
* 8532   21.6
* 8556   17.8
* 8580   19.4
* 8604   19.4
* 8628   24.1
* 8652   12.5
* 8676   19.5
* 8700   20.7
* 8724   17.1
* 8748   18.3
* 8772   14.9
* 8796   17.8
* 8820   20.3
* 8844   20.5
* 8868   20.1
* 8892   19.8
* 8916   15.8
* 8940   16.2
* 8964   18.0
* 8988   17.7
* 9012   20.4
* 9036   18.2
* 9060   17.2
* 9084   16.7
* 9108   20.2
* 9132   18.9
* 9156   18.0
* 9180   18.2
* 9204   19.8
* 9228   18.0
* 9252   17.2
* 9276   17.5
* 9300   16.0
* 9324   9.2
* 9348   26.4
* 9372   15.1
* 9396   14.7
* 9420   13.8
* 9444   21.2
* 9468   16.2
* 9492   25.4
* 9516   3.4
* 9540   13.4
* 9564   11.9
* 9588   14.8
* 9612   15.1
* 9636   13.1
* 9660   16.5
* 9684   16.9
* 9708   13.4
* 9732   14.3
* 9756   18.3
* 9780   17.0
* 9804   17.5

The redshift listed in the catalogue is 0.57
